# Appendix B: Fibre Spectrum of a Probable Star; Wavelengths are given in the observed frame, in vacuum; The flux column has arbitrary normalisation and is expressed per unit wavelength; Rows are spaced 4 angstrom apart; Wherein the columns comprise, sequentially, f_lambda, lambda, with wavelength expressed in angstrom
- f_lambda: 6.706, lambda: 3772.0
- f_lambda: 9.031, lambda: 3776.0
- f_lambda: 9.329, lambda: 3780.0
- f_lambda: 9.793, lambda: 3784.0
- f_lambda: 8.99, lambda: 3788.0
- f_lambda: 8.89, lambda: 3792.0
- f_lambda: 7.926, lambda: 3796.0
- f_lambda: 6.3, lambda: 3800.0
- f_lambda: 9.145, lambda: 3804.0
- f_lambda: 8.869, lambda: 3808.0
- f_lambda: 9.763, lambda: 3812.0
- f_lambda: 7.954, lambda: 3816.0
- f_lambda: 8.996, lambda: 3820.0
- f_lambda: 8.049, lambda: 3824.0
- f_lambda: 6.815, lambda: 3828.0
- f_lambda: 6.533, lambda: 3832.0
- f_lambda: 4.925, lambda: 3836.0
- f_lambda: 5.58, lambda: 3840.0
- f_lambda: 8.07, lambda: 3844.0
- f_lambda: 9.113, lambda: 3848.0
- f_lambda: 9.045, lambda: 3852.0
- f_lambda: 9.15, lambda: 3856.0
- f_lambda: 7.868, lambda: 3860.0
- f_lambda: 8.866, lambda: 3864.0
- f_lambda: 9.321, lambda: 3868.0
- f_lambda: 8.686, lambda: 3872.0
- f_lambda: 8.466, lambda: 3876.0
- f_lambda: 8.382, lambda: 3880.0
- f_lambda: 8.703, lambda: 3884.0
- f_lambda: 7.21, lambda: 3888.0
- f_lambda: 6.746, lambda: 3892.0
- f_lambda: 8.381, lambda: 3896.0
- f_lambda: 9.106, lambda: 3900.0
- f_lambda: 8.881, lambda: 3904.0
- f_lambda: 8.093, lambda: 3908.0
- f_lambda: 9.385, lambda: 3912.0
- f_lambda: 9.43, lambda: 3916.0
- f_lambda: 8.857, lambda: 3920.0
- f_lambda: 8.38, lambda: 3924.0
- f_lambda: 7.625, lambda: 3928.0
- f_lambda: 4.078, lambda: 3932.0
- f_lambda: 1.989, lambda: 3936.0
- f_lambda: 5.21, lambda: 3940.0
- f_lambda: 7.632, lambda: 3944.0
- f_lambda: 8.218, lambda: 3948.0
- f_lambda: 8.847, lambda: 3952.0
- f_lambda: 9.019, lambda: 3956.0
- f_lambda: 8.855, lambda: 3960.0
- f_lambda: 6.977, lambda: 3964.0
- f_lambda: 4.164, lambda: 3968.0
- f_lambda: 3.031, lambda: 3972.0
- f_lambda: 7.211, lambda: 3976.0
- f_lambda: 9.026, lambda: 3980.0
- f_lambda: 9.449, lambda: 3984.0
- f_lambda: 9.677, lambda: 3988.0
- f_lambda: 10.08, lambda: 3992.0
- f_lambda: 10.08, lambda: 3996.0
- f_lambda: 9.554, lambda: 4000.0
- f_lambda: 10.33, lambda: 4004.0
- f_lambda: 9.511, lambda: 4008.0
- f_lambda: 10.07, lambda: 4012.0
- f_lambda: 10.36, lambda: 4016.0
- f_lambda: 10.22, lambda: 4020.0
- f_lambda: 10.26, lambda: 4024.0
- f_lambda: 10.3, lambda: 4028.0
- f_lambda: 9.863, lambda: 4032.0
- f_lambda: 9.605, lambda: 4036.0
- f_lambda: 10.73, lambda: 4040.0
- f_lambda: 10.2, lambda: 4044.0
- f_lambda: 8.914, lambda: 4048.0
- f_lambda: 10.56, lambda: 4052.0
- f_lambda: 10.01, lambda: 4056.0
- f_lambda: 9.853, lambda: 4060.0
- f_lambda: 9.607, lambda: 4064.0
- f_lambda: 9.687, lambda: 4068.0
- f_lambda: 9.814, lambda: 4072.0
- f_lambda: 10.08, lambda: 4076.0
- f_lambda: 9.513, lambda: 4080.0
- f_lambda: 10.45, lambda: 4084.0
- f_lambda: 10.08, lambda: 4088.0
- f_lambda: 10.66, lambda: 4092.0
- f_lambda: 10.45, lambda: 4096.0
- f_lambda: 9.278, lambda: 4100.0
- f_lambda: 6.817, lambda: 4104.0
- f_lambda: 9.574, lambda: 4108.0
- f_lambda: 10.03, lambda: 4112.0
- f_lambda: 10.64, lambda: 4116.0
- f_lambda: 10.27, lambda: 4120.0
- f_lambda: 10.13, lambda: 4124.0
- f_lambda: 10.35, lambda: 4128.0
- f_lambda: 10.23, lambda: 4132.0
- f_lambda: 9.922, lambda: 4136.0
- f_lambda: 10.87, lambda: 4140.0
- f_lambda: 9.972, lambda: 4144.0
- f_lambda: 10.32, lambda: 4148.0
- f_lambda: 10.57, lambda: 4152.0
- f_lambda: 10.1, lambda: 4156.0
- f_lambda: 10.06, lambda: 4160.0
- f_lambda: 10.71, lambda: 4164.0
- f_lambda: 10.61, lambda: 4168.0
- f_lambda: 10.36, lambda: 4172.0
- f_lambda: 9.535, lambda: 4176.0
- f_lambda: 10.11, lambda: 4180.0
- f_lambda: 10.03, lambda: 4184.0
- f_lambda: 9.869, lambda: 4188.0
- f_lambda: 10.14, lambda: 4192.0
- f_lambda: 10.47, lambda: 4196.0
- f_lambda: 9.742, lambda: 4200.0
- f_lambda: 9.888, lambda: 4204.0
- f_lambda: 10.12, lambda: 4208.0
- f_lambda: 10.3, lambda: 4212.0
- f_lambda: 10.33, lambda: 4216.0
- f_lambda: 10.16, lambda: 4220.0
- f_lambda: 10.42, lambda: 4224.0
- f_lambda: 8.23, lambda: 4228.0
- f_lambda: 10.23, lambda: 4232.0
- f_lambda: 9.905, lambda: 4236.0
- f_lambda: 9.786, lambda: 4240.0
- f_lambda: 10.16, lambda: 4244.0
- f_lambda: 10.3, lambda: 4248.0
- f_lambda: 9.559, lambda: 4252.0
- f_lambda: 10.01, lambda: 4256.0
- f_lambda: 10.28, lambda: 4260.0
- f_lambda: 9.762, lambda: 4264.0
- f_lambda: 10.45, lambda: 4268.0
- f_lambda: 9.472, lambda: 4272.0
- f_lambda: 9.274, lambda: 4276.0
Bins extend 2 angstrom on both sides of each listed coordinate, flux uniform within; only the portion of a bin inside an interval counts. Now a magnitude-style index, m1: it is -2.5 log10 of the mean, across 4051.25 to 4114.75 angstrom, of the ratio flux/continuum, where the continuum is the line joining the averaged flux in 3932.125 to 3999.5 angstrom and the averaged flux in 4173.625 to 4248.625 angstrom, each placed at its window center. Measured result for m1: -0.13 mag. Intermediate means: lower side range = 7.42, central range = 9.77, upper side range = 9.98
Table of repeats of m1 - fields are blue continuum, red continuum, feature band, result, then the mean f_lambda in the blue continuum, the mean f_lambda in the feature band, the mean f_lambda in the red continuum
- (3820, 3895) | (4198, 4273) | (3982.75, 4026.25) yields -0.15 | 7.9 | 9.97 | 9.96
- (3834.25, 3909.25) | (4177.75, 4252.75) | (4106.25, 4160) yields -0.07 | 8.15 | 10.2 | 9.99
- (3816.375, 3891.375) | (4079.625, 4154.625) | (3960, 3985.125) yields 0.30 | 7.96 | 6.72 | 10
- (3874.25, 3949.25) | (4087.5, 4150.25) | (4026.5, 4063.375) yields -0.10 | 7.61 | 9.99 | 9.97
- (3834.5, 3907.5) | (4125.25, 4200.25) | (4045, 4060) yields -0.05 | 8.16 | 9.86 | 10.2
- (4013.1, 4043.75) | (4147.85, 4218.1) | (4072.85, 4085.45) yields 0.02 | 10.2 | 9.98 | 10.2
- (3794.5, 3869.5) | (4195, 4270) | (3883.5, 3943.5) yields 0.13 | 8.01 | 7.44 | 10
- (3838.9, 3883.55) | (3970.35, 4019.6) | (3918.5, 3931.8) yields 0.14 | 8.48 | 7.7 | 9.11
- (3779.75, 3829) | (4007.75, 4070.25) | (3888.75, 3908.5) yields 0.12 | 8.53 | 8.19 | 10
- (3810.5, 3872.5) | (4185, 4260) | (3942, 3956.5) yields 0.03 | 8.02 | 8.37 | 9.99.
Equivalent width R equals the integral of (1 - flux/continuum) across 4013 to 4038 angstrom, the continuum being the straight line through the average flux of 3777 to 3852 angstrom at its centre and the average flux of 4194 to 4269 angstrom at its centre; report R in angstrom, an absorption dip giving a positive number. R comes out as -2.9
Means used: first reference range 8.1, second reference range 10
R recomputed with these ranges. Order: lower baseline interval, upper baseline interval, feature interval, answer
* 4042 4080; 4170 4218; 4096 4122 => 1.1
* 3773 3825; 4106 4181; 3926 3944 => 8.2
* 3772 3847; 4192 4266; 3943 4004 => 4.2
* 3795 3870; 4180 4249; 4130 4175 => -3.0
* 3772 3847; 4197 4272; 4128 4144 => -1.3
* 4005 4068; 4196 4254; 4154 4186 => -0.7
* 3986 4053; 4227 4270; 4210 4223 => -0.5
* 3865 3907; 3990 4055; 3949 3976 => 7.0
